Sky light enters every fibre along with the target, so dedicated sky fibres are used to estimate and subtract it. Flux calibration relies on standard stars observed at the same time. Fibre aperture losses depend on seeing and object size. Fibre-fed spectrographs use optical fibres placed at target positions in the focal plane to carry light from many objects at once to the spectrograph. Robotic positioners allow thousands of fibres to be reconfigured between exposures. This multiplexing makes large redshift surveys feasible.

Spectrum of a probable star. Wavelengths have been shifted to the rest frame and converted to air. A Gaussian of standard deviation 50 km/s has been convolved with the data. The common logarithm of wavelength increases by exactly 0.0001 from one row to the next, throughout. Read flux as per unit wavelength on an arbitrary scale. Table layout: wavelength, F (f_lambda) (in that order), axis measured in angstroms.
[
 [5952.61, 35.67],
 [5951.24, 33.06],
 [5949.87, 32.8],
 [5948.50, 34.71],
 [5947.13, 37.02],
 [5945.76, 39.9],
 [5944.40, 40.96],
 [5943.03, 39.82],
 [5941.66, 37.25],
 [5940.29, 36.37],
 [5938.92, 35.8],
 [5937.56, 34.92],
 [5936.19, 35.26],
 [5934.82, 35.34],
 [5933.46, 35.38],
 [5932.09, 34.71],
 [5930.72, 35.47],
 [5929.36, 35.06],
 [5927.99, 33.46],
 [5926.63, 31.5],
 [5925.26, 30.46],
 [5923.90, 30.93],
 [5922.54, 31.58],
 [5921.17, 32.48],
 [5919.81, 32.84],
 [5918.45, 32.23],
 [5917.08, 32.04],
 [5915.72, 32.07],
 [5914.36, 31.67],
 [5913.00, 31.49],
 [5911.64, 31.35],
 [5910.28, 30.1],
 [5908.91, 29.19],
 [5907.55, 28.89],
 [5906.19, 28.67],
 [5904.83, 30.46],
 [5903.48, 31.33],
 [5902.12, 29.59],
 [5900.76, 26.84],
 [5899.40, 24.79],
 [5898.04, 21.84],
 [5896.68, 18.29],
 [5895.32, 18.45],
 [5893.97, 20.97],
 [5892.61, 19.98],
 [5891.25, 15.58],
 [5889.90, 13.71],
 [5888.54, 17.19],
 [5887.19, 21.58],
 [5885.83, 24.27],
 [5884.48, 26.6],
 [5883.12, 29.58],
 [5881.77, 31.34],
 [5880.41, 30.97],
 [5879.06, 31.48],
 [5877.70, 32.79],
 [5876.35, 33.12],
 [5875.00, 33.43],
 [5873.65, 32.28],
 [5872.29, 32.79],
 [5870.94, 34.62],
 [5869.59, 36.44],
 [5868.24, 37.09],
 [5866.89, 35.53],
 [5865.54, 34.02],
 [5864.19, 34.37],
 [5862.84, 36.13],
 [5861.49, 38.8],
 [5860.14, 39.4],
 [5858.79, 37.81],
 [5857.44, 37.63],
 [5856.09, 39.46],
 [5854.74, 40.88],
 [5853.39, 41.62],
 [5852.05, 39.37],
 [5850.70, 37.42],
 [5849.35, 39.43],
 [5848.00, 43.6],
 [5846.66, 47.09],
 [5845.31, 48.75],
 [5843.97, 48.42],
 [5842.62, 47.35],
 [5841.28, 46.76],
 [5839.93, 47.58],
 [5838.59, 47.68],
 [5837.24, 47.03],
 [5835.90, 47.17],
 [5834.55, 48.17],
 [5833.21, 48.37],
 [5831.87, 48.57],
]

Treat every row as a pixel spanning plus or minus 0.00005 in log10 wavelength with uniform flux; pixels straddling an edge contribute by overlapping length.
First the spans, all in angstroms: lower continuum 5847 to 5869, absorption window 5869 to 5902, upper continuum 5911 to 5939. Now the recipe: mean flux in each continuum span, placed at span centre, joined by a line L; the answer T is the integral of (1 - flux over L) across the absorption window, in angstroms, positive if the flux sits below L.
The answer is 9.2 angstroms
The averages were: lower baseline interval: 38.4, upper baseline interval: 33.1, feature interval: 26.2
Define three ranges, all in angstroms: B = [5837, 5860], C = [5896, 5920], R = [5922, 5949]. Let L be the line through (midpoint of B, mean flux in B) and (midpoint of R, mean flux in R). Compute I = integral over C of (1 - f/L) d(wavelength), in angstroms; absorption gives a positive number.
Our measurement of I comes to 5.55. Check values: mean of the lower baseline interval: 43.2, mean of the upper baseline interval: 35.3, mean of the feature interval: 29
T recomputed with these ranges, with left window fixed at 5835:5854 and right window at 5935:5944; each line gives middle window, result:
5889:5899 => 5.4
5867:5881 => 2.9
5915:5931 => 2.4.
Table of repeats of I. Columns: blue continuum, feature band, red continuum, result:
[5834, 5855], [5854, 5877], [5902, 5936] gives 2.9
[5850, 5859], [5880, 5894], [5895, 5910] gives 3.6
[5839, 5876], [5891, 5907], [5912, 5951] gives 5.4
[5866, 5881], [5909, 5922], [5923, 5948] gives 1.2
